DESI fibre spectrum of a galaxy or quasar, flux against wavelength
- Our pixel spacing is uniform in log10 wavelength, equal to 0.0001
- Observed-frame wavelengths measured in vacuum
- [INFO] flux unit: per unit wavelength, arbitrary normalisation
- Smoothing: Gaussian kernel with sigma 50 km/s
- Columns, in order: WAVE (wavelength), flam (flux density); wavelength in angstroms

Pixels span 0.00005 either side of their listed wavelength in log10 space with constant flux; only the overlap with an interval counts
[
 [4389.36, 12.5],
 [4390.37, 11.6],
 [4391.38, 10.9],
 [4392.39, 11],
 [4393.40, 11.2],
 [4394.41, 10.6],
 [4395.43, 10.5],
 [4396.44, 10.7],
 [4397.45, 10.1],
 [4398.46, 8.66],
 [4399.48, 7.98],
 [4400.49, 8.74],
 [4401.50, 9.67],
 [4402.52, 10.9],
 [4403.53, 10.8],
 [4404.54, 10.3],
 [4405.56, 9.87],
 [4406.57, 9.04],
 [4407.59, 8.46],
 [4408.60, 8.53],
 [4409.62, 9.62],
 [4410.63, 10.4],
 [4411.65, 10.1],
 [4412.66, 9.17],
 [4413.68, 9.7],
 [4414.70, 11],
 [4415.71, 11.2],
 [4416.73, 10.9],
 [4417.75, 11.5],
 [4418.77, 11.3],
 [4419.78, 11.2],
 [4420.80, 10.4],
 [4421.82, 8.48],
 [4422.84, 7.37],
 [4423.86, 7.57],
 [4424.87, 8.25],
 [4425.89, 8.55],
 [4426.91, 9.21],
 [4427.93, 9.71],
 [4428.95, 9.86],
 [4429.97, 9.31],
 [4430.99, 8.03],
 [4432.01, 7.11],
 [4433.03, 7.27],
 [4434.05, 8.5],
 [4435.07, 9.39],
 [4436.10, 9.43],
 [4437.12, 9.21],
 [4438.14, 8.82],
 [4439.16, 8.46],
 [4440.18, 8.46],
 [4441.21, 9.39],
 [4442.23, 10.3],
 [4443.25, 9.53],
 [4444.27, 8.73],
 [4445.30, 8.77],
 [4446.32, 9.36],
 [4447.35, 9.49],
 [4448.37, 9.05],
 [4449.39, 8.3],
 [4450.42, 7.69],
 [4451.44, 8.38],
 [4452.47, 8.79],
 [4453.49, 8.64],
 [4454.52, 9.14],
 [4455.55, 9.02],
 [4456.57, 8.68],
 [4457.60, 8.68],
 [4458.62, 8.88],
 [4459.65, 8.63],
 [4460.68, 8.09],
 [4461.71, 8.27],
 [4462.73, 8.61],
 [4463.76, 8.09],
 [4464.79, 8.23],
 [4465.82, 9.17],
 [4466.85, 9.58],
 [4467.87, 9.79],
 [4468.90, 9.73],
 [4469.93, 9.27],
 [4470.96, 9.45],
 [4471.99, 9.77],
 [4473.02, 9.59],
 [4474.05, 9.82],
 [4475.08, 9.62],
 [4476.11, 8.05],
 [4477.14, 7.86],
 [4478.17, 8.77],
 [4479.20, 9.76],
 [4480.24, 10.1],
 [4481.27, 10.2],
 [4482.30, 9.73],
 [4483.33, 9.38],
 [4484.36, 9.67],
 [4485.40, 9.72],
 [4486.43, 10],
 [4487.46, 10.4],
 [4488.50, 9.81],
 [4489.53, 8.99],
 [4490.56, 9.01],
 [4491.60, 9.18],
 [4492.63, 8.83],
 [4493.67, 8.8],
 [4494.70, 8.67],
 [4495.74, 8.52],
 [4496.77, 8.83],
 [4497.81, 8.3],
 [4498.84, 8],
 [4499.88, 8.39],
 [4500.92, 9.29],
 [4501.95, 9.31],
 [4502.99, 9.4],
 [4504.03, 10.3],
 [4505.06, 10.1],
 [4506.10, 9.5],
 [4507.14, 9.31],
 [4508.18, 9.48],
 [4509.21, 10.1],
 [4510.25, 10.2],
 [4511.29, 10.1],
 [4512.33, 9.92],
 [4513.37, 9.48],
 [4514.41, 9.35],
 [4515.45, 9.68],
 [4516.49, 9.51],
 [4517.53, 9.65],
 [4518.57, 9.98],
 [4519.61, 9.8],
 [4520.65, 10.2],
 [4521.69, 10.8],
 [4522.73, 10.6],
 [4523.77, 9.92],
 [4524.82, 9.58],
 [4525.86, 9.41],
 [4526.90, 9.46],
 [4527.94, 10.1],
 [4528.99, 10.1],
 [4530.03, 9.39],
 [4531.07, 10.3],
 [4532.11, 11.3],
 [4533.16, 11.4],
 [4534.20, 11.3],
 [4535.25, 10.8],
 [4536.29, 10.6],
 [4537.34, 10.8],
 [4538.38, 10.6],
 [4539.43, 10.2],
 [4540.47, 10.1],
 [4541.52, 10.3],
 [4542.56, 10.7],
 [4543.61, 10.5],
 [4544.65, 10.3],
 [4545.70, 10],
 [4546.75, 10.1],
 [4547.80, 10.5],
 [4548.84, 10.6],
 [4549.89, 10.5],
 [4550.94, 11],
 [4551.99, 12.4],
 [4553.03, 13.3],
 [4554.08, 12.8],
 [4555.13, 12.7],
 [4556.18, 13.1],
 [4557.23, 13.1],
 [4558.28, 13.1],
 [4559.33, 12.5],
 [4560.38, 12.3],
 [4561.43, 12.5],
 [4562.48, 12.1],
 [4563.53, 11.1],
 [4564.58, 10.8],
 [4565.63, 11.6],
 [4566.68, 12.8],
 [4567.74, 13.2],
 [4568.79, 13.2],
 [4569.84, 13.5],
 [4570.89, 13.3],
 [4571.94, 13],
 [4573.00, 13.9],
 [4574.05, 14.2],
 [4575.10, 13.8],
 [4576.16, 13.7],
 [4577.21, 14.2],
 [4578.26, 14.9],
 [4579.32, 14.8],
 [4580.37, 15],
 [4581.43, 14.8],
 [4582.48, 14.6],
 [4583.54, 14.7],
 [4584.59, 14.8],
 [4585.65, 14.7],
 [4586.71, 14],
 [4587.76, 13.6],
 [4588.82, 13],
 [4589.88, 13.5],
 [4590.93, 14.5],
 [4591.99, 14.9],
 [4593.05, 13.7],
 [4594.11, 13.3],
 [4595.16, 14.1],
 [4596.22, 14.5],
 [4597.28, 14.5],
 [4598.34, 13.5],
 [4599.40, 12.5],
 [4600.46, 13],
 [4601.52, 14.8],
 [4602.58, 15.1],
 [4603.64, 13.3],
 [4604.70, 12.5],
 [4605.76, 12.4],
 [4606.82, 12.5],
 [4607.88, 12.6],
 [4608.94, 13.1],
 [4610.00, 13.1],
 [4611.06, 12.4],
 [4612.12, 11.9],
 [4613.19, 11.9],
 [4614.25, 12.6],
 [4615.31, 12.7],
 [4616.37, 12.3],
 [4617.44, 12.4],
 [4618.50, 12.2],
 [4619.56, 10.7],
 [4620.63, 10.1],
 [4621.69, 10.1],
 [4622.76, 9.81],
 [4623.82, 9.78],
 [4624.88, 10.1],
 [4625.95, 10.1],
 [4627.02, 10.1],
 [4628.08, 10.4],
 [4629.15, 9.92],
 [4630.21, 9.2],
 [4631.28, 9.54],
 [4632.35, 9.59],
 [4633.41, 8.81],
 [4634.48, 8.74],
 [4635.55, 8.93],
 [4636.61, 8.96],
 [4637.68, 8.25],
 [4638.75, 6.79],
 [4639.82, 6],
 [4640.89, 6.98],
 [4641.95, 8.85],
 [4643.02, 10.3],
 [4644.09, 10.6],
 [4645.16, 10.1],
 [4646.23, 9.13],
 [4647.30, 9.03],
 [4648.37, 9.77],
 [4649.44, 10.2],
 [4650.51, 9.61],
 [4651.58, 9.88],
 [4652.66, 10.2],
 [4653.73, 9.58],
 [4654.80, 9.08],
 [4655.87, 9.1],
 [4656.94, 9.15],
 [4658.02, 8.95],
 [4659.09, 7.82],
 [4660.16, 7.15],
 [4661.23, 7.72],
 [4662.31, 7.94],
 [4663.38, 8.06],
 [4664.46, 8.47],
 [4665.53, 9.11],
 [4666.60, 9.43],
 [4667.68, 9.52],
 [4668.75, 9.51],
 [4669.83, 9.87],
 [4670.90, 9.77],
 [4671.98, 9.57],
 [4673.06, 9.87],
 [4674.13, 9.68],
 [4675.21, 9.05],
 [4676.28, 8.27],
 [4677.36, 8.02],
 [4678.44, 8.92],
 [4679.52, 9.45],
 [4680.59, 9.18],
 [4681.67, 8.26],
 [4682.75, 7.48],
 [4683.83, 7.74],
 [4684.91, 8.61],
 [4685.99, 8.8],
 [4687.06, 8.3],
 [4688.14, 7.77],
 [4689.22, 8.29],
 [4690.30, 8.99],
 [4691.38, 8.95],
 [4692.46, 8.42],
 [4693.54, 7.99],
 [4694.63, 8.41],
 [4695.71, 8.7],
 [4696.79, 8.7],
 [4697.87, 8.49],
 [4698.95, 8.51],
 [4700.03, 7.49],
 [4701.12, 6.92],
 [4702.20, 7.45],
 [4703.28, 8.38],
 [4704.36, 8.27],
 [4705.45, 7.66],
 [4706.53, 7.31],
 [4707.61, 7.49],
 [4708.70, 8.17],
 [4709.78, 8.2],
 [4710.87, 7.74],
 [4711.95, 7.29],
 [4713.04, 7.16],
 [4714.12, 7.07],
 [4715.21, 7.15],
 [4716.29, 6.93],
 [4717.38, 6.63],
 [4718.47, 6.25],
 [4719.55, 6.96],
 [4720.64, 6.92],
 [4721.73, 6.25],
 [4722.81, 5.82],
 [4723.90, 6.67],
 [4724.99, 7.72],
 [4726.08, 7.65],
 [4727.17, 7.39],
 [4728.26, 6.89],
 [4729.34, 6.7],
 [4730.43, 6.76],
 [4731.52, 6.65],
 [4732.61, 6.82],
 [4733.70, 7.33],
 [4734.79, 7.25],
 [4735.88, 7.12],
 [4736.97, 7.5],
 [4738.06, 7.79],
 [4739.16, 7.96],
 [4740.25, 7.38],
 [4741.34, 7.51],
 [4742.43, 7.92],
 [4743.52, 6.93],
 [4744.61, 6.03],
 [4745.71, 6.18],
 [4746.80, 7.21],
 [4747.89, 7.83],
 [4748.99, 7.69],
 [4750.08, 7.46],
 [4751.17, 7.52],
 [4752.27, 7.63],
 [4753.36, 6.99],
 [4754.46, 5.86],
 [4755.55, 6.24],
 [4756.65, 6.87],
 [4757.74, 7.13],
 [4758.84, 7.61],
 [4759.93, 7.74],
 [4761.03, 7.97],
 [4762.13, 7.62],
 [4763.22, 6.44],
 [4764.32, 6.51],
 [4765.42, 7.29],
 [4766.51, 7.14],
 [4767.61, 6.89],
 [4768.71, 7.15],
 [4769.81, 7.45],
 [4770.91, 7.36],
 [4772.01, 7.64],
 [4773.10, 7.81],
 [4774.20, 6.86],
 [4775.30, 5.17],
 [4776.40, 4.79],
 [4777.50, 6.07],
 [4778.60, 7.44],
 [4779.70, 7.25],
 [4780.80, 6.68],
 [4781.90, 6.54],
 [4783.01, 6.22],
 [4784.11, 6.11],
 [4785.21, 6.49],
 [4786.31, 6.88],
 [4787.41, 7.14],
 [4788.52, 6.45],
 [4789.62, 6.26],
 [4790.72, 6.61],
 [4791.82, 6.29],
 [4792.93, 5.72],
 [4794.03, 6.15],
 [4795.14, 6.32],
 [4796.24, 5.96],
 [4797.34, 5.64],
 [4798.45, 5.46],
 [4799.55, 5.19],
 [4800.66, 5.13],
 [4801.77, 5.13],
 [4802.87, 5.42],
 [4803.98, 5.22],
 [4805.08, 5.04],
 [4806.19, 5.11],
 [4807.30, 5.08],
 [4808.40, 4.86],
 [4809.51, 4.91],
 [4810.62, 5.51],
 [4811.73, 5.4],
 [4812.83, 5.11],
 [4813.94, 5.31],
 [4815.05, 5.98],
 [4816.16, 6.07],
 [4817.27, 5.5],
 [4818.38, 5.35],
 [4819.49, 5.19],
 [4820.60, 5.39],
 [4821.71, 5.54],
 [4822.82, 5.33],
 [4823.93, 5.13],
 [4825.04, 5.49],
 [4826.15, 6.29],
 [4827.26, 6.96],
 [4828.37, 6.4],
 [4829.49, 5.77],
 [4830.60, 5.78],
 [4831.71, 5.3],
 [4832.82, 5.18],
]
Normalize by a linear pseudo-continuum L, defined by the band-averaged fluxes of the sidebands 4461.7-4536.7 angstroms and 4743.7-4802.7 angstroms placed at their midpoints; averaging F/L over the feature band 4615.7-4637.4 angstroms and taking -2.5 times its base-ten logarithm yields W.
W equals -0.222 mag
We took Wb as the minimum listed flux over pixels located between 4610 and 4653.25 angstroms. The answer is 6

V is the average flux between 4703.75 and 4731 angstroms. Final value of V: 7.16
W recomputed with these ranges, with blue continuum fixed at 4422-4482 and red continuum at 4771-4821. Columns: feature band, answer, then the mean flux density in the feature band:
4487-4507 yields -0.078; 9.14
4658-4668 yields -0.183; 8.37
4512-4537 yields -0.219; 10.1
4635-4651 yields -0.224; 8.9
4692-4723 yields -0.132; 7.56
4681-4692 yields -0.210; 8.33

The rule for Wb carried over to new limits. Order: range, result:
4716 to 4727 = 5.82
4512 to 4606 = 9.35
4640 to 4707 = 6.92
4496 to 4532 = 8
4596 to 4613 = 11.9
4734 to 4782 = 4.79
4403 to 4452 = 7.11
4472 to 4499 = 7.86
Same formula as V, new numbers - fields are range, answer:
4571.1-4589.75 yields 14.2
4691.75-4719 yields 7.72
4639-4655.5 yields 9.24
